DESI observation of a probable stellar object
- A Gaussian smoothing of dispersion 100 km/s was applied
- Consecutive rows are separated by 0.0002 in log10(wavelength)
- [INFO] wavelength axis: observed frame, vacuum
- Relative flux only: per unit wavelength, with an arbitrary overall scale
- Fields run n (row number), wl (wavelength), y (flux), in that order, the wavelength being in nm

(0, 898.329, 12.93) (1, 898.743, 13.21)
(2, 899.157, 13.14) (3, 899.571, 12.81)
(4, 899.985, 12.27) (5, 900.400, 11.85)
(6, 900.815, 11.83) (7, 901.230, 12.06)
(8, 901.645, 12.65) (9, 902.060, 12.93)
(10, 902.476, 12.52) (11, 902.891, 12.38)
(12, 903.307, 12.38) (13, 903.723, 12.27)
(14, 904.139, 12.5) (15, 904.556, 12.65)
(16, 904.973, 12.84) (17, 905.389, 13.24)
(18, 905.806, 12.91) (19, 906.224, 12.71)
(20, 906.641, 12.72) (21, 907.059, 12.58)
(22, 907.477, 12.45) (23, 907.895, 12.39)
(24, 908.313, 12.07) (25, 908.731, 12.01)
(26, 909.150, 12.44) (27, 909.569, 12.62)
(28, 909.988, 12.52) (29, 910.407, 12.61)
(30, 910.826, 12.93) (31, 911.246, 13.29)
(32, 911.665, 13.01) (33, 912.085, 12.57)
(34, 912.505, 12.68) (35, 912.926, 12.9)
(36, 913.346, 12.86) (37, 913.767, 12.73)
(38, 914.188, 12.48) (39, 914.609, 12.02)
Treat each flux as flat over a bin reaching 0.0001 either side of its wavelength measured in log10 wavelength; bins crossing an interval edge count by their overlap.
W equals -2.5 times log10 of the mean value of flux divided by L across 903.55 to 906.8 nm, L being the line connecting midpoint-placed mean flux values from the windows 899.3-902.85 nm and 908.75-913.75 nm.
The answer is -0.02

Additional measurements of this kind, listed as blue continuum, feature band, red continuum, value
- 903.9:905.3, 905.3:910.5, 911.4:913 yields 0.018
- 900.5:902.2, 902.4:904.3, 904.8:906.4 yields 0.017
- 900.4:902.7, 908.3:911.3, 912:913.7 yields 0.008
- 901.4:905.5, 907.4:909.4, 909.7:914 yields 0.040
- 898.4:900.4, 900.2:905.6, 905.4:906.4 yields 0.031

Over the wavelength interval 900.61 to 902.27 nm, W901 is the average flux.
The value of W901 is 12.4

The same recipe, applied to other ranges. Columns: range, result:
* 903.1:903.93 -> 12.3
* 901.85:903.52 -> 12.6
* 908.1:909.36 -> 12.2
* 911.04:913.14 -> 12.9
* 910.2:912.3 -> 12.9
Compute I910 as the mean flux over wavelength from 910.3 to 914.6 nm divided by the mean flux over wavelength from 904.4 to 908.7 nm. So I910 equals 1.01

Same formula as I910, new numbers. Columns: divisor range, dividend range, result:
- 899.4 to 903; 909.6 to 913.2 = 1.04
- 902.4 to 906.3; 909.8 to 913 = 1.01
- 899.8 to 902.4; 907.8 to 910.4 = 1.01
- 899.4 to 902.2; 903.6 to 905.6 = 1.03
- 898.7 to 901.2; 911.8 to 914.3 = 1.02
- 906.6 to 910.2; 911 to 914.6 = 1.03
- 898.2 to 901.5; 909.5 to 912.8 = 1.02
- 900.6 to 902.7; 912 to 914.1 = 1.03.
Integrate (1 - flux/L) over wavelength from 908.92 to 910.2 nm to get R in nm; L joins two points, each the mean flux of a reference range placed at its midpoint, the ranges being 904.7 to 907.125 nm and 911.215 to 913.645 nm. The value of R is 0.03 nm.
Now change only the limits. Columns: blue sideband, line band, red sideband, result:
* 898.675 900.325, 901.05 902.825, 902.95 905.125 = 0.012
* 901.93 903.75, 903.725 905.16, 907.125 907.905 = -0.014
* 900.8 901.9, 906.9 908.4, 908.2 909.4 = -0.022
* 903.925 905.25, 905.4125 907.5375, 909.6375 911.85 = 0.001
